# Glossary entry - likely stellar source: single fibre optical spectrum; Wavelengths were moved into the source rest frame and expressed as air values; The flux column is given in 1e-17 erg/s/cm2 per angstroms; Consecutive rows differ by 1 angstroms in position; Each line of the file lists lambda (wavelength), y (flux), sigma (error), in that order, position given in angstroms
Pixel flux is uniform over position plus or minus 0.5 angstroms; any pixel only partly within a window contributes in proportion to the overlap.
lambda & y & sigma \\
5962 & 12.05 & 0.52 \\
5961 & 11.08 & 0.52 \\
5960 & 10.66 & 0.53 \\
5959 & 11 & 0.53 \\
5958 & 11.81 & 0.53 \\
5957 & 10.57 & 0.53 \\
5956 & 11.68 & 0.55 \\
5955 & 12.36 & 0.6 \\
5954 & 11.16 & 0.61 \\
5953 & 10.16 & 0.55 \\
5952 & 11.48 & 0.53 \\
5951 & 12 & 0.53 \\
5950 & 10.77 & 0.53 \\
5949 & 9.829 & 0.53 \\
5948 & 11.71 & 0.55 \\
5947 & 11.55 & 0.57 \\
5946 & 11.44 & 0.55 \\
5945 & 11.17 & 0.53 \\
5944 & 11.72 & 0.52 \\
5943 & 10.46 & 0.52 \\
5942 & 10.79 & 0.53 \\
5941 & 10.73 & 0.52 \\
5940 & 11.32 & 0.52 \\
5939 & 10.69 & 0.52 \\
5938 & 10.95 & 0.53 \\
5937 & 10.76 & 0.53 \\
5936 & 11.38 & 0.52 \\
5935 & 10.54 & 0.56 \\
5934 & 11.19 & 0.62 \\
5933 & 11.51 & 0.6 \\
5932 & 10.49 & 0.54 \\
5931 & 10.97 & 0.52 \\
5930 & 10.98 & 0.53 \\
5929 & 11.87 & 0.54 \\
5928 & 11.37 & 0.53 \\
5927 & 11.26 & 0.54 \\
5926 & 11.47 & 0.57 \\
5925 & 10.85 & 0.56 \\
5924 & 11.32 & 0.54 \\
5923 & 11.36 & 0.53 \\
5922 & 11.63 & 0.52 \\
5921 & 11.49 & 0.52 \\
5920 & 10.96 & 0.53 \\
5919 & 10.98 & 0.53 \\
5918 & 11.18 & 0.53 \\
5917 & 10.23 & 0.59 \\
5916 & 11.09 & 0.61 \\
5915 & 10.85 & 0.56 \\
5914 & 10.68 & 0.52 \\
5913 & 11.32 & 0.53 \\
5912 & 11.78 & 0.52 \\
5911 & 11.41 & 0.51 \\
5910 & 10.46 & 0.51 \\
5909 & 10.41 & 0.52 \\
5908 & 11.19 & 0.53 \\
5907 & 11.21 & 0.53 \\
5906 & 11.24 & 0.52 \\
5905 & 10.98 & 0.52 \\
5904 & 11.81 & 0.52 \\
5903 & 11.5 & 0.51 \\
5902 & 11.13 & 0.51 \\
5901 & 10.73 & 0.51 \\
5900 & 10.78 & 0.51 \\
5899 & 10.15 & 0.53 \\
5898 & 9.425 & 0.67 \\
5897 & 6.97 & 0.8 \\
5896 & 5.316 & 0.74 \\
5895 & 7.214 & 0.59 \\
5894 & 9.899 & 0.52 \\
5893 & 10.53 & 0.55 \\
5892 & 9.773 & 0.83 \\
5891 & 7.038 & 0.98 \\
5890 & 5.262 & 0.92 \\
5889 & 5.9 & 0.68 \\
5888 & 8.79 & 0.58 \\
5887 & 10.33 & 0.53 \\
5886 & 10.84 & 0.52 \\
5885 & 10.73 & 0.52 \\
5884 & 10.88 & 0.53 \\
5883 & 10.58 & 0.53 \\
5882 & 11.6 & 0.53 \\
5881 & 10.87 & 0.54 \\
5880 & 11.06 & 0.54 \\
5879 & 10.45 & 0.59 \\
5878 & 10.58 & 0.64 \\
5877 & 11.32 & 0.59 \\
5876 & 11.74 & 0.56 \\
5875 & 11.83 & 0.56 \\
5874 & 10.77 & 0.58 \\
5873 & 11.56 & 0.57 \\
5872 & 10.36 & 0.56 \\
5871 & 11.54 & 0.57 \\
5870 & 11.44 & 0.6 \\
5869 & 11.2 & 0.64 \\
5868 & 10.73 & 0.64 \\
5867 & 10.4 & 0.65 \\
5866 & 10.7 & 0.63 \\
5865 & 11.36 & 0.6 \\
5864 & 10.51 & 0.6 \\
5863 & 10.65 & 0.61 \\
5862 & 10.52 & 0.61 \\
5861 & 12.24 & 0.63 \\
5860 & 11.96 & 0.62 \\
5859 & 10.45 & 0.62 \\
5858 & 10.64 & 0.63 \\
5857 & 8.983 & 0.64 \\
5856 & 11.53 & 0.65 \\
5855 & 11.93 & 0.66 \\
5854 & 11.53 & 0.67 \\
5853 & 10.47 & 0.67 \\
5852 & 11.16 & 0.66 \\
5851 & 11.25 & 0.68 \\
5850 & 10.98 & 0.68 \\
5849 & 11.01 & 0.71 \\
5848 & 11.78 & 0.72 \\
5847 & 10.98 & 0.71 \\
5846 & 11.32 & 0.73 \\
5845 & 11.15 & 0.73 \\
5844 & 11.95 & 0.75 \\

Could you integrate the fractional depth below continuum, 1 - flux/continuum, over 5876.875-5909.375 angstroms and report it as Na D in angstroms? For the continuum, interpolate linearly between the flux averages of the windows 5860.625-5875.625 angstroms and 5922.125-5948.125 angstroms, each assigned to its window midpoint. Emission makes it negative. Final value 3.55 angstroms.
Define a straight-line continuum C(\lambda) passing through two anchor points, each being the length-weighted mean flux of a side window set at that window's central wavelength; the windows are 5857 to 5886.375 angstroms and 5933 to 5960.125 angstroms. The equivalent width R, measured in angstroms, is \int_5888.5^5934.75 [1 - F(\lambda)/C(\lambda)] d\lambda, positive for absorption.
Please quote 2.9 angstroms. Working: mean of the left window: 11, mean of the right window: 11.1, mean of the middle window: 10.4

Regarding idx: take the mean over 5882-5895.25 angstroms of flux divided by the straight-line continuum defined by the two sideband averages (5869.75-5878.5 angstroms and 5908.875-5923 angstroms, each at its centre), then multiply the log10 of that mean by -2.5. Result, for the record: 0.21 mag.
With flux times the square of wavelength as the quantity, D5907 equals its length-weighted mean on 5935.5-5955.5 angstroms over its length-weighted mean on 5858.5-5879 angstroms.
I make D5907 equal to 1.03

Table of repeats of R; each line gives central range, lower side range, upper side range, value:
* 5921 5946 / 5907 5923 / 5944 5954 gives 0.0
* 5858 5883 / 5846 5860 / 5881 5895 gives -2.1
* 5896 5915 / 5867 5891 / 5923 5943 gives 0.2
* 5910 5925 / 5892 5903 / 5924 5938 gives -1.0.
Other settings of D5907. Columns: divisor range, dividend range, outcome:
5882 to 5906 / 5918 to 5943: 1.18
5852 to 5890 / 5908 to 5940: 1.05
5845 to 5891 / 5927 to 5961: 1.07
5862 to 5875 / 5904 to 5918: 1.02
